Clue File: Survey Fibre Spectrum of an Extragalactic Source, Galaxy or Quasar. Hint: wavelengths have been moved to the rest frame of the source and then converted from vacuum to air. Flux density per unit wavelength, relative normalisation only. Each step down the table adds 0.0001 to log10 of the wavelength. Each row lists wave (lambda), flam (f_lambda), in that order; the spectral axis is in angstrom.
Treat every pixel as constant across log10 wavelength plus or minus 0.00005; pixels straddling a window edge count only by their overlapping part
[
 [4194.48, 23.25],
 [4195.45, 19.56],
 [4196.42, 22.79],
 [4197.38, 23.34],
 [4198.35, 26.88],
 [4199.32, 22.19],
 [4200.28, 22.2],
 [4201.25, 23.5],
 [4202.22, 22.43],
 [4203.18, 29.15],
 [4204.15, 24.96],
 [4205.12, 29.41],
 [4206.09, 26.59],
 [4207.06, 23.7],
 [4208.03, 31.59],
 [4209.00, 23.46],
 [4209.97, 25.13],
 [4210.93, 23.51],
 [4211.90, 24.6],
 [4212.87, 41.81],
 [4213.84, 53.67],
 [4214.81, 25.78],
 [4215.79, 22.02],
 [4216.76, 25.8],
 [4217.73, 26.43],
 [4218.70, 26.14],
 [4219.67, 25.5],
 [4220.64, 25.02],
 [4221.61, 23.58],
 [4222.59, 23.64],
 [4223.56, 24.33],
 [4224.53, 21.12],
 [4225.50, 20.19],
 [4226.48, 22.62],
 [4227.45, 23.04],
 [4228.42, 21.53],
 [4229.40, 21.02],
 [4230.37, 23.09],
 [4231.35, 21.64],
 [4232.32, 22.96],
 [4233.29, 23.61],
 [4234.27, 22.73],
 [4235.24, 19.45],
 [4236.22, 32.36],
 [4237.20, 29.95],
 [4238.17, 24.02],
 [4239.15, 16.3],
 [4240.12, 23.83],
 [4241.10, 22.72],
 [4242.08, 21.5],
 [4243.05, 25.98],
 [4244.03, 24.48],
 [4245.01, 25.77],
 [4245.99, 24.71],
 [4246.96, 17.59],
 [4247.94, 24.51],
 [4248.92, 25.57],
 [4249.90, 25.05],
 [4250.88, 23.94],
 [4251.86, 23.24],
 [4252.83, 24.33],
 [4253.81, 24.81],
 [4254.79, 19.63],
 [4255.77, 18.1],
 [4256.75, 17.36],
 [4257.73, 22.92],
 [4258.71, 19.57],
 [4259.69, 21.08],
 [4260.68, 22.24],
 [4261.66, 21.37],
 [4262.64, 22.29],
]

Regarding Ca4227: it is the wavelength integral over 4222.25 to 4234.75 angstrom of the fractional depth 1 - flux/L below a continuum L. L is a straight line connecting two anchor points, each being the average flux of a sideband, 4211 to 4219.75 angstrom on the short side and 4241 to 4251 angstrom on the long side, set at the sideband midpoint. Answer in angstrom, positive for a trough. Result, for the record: 2.3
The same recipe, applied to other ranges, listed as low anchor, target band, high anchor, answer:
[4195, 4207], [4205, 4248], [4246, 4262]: -3.2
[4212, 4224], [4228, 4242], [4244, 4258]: 1.3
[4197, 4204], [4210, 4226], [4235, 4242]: -1.9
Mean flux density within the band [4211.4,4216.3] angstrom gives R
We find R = 33.4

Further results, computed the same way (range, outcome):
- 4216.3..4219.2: 26.2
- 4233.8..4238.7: 25.6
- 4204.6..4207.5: 26.5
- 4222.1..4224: 24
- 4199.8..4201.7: 22.8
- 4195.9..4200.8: 23.5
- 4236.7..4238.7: 26.8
